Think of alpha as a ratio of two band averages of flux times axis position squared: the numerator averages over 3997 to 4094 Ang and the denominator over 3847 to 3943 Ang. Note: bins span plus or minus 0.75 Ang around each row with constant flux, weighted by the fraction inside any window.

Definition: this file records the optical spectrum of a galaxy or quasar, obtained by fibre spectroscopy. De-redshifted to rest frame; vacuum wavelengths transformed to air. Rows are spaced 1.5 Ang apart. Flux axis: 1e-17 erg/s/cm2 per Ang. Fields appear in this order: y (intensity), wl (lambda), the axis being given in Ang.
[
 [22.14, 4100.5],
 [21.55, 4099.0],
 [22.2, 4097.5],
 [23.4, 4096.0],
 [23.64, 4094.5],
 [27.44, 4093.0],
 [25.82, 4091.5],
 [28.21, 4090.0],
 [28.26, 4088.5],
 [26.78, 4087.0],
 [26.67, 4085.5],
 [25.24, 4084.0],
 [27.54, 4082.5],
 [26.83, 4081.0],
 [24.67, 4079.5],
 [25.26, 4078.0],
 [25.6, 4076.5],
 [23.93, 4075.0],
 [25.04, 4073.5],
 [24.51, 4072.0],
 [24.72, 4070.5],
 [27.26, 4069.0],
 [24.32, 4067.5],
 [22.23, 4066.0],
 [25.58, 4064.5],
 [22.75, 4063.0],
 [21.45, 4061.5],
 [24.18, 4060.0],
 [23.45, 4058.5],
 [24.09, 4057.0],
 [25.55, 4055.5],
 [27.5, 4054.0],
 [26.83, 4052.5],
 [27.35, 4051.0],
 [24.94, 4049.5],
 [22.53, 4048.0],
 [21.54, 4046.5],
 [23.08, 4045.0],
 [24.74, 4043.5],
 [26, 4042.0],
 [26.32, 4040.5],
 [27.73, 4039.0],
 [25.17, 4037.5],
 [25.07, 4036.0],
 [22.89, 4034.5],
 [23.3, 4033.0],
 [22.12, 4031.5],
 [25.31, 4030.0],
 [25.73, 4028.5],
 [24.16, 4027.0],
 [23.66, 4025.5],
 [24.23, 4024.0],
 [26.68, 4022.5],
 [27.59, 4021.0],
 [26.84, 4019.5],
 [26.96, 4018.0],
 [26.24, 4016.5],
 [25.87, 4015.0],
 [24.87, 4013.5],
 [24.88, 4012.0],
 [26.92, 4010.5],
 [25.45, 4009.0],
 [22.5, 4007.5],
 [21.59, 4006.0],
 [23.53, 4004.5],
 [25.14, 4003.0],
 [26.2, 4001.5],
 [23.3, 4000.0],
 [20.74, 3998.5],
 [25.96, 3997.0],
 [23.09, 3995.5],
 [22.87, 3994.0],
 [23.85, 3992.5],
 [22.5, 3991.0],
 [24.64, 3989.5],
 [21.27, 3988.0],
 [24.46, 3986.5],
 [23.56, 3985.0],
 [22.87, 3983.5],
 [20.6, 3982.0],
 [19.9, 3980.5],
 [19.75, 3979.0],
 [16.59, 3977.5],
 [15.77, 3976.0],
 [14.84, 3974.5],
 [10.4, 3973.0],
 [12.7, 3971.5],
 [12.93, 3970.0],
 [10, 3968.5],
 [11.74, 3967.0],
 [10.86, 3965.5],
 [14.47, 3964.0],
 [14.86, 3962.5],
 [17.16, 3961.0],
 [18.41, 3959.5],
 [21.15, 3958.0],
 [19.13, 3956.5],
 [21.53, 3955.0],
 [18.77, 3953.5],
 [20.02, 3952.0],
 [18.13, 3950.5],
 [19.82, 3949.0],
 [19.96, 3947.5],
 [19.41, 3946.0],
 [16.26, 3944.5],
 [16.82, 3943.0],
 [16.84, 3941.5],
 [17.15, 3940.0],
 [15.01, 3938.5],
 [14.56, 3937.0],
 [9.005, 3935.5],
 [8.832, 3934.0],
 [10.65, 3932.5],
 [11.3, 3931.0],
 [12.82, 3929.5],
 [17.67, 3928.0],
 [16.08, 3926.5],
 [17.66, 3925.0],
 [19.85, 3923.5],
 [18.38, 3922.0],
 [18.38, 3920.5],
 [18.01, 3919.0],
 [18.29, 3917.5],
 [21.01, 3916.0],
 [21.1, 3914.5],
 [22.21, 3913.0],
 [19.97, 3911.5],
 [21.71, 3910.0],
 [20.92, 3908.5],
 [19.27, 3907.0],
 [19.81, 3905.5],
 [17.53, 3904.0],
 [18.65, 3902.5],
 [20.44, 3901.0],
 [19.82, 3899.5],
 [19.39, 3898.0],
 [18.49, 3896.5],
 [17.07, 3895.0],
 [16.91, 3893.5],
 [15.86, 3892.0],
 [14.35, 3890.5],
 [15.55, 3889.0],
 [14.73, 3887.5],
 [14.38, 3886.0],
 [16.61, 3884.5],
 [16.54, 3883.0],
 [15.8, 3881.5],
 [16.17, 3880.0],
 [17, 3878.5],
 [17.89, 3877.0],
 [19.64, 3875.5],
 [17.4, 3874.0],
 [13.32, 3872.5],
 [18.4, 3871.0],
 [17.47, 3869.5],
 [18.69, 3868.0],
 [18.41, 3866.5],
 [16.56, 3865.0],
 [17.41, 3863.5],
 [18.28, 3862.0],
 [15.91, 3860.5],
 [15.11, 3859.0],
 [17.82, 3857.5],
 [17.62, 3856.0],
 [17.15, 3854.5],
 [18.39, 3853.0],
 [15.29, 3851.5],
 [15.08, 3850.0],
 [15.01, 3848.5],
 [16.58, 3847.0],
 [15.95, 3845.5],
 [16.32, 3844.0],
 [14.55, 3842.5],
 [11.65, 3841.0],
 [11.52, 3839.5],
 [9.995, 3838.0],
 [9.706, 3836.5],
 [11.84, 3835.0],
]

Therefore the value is 1.59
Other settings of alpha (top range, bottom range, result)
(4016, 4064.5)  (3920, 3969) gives 1.61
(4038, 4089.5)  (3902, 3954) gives 1.54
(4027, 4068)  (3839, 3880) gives 1.63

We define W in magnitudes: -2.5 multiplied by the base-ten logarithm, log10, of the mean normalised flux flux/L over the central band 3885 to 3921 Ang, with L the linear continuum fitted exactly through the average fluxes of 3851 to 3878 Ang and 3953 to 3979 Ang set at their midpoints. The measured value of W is -0.12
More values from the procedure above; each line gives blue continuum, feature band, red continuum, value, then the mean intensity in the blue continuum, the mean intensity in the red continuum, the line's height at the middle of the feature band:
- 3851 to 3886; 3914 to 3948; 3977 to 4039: 0.231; 17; 24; 20.1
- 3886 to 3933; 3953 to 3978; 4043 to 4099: 0.303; 17.8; 25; 20.3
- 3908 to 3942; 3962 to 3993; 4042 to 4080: 0.139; 16.8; 24.6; 19.8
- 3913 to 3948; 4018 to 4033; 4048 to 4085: -0.126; 16.4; 25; 22.4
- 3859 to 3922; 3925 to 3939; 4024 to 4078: 0.438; 17.9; 24.6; 19.6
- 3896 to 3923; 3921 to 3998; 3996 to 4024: 0.267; 19.6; 25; 22.3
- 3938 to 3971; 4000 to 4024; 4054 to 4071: -0.213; 16.8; 24.3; 20.8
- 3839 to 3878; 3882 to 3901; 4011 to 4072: 0.077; 16.5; 24.9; 18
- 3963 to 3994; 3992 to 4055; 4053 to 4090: -0.165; 17.8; 25.2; 21.4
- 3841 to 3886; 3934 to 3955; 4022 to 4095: 0.191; 16.6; 25.1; 20.1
